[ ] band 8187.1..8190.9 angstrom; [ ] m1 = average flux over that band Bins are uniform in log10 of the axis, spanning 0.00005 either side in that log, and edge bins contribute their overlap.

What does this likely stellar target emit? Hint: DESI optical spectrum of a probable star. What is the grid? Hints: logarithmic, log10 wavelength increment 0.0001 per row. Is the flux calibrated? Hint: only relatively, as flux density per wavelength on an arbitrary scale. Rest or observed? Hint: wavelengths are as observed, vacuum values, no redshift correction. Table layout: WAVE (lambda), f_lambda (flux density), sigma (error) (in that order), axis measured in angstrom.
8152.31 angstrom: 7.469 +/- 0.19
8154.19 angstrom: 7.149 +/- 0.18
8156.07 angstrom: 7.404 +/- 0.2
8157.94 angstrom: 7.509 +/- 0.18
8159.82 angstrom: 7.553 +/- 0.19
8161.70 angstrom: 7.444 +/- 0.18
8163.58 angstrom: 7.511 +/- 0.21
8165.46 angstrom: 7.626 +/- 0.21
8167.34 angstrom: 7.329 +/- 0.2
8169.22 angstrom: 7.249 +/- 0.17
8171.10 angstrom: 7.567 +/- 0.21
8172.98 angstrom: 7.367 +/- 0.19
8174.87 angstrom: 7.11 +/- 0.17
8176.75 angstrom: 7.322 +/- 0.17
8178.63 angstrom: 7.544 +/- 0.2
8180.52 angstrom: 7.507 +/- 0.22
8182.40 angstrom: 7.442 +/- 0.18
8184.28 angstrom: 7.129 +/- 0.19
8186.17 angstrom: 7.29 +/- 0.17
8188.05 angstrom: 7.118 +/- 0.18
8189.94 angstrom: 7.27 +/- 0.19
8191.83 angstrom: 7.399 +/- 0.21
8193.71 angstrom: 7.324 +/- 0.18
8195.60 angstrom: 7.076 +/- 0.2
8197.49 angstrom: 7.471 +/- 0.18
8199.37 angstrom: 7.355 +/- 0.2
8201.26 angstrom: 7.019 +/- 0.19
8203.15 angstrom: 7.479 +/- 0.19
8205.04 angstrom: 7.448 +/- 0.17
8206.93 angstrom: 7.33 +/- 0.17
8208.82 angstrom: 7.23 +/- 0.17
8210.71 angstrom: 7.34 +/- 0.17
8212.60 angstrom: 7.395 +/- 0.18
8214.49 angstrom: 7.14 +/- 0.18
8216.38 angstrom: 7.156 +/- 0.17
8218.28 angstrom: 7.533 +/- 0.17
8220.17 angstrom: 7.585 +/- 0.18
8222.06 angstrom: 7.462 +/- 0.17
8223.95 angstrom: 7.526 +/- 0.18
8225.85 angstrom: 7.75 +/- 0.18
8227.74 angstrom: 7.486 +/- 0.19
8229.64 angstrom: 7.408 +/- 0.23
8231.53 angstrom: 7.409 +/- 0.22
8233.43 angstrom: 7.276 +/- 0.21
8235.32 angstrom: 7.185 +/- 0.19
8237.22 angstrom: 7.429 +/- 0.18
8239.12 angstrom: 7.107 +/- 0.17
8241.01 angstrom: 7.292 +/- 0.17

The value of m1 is 7.19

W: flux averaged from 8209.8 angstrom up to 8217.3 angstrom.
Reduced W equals 7.26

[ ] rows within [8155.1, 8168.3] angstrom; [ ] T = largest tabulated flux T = 7.626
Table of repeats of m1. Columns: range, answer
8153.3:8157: 7.27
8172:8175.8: 7.23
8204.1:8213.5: 7.35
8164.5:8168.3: 7.48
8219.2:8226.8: 7.59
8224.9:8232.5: 7.51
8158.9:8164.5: 7.5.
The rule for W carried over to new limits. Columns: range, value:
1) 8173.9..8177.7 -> 7.21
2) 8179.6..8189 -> 7.3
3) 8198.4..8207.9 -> 7.33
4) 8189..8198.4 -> 7.3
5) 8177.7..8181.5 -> 7.52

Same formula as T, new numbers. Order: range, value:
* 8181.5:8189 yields 7.442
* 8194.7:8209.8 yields 7.479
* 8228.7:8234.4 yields 7.409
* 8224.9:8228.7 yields 7.75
